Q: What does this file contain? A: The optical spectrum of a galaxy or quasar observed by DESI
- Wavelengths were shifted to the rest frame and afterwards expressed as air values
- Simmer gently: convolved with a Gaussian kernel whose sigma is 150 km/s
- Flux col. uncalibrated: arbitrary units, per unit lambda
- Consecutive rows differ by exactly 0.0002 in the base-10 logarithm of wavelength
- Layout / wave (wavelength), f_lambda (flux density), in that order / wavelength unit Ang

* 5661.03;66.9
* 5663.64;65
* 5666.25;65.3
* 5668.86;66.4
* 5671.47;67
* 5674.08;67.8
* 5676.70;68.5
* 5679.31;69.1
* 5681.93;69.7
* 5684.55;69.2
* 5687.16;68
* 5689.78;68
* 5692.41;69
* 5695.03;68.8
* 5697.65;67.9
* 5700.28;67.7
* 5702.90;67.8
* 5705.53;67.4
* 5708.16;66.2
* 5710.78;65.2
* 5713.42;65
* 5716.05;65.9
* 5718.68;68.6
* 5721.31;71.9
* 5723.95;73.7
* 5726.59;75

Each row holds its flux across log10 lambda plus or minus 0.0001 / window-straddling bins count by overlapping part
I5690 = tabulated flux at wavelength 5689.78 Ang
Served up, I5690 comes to 68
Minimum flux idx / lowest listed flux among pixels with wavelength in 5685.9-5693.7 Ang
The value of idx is 68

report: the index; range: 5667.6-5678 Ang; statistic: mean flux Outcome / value 67.4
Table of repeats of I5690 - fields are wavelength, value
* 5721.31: 71.9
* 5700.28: 67.7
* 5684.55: 69.2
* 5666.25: 65.3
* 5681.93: 69.7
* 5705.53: 67.4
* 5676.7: 68.5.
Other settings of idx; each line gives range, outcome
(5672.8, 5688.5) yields 67.8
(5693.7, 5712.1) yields 65.2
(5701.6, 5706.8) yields 67.4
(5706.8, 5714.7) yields 65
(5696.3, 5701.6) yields 67.7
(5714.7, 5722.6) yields 65.9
